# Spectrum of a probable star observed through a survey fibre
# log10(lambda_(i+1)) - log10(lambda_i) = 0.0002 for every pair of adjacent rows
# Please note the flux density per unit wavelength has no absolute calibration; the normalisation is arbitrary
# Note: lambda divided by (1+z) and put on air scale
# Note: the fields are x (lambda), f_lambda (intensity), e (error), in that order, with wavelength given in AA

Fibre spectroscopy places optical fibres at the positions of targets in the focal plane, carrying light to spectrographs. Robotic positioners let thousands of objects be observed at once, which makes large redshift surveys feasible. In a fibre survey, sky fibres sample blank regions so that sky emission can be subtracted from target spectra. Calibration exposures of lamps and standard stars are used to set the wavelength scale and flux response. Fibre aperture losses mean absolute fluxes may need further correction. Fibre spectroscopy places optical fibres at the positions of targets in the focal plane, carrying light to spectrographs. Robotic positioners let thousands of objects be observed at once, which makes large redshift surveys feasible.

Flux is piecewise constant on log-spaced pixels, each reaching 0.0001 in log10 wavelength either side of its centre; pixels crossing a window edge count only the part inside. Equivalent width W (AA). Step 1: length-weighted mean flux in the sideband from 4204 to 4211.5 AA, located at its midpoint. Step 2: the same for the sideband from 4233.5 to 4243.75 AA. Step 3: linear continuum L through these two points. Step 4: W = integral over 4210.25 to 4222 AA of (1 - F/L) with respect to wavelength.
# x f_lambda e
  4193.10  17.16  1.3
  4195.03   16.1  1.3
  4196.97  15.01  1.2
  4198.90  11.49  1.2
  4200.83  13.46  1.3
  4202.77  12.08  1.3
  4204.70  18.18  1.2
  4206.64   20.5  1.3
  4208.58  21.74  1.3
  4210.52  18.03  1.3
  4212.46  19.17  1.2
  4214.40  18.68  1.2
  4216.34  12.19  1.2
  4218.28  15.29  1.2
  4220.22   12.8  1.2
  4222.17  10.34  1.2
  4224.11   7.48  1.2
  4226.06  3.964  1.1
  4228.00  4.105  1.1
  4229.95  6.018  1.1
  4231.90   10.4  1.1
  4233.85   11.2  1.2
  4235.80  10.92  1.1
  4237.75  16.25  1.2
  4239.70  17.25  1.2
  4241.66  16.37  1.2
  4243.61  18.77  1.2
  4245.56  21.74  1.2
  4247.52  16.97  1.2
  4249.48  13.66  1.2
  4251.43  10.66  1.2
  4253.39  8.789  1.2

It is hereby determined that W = 1.9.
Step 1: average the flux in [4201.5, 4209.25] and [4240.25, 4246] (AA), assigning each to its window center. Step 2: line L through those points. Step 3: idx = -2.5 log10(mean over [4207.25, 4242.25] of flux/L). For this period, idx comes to 0.37 mag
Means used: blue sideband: 17.8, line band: 12.9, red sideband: 18.6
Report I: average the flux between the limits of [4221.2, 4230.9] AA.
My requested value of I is 6.38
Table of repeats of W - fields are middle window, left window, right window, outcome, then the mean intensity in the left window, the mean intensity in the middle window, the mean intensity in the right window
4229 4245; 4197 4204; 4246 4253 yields 0.1 AA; 12.9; 13.6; 14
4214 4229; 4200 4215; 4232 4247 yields 5.9 AA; 17.7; 10.3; 15.8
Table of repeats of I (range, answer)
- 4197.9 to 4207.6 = 15.1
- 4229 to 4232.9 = 8.24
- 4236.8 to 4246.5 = 18.1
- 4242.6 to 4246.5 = 20.2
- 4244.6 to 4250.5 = 17.4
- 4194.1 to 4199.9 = 14.2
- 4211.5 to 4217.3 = 16.7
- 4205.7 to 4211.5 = 20.1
